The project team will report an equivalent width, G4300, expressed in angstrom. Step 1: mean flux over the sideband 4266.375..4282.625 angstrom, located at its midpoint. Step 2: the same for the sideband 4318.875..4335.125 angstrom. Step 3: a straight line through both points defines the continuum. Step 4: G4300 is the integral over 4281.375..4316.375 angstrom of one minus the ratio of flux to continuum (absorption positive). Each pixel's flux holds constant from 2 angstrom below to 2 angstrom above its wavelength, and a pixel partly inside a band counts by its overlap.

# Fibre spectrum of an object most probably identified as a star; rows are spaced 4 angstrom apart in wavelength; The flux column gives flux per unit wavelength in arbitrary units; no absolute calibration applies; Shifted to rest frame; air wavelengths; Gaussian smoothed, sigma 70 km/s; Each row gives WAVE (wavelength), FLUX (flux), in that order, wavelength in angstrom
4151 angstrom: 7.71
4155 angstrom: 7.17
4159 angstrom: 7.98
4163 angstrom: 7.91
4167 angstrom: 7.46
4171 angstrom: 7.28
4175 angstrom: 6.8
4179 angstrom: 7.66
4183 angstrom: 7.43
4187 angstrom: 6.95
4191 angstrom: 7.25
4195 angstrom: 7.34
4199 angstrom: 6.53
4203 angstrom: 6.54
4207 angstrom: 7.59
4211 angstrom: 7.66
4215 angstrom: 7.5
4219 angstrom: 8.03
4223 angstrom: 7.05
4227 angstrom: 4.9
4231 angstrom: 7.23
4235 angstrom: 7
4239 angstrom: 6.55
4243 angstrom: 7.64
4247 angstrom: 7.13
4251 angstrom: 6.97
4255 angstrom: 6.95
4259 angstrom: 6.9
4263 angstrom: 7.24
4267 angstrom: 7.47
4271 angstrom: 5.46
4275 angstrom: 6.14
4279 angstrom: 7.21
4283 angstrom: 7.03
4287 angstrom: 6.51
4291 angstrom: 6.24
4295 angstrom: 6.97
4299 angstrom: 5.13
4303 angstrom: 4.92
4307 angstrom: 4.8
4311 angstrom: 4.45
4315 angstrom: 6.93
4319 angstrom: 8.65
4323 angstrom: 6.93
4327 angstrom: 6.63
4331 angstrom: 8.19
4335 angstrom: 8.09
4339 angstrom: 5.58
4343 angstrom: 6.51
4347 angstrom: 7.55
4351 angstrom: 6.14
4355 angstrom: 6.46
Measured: 5.6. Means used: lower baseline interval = 6.54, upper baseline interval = 7.54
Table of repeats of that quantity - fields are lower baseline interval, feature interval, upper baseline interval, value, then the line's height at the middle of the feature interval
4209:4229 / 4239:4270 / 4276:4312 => -2.7 angstrom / 6.52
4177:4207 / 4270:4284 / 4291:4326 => -0.2 angstrom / 6.39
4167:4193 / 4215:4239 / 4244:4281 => 0.5 angstrom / 7.02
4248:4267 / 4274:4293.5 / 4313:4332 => 1.5 angstrom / 7.21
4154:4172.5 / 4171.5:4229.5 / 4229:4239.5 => 1.4 angstrom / 7.27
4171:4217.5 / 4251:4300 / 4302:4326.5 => -0.9 angstrom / 6.52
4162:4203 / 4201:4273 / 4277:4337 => -0.6 angstrom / 6.93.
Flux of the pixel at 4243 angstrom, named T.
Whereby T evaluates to 7.64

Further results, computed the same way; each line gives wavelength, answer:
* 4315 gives 6.93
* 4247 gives 7.13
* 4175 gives 6.8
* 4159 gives 7.98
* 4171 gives 7.28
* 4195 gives 7.34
